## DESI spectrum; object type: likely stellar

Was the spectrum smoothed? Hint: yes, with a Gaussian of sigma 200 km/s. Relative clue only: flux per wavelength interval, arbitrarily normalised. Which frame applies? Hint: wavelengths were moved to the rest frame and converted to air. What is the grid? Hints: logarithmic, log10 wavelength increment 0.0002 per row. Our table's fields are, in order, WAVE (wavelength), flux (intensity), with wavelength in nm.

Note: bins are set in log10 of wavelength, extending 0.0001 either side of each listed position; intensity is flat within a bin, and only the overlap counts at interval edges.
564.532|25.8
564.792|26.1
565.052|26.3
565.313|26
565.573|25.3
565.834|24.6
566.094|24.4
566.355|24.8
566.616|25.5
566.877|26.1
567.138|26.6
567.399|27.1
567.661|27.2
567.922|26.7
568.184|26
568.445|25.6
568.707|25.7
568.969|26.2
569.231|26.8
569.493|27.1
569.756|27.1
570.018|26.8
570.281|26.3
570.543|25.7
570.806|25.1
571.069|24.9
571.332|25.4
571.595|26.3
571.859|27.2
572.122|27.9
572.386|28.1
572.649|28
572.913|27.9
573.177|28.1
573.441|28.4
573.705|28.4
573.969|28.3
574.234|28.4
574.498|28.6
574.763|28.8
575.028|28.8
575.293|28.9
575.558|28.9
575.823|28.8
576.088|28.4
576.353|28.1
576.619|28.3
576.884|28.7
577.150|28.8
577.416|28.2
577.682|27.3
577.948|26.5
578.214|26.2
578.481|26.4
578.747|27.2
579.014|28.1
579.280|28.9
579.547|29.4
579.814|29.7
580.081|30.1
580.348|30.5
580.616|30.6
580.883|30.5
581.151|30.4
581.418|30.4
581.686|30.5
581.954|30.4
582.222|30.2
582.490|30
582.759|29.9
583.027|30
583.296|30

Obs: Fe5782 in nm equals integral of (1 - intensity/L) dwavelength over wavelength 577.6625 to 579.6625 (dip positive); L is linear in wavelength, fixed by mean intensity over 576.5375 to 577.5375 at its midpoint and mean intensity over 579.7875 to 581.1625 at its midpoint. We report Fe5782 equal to 0.13 nm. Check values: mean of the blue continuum 28.5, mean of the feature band 27.5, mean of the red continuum 30.3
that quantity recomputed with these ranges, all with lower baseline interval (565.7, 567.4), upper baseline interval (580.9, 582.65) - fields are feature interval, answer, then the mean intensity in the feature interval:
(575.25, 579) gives 0.12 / 27.9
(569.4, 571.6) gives 0.06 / 26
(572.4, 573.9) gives -0.03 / 28.2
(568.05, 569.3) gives 0.01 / 26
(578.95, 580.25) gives 0.01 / 29.4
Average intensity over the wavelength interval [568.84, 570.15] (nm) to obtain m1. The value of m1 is 26.8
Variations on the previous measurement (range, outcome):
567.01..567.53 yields 26.8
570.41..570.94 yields 25.4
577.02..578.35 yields 27.4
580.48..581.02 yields 30.5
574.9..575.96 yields 28.9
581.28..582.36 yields 30.4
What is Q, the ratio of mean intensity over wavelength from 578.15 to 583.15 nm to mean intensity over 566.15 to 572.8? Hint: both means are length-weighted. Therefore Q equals 1.1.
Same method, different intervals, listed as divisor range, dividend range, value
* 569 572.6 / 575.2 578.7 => 1.05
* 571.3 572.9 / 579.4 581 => 1.10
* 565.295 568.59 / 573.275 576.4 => 1.11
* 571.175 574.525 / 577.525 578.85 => 0.96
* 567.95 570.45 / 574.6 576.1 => 1.09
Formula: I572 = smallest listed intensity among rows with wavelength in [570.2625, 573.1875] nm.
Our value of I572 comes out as 24.9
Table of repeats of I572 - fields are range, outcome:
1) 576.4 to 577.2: 28.3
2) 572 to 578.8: 26.2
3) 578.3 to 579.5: 26.4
